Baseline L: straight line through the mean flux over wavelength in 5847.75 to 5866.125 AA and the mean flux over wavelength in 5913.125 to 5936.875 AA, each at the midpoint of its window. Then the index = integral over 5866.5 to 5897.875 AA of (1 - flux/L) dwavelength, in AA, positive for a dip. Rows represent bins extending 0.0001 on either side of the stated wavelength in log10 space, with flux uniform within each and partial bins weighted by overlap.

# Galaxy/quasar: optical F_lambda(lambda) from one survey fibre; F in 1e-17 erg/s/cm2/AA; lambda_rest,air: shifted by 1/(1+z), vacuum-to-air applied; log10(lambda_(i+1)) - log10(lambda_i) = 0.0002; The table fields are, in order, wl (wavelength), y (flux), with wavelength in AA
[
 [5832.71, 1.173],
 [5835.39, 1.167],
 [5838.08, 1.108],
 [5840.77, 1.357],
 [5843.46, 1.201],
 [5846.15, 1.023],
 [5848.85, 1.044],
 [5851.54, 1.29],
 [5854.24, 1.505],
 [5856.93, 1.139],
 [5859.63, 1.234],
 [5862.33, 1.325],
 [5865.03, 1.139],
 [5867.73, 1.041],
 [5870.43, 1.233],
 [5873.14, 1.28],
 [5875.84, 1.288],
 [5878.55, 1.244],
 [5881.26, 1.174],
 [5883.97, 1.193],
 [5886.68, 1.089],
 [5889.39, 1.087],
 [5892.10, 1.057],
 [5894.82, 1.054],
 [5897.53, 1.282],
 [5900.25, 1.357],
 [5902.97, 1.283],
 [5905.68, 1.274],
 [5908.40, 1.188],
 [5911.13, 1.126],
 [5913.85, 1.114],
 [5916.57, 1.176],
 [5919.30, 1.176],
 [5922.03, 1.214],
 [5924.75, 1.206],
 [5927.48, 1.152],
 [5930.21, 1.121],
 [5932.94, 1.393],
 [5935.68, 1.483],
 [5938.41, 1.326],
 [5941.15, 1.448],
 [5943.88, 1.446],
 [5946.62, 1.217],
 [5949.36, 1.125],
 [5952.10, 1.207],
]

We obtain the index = 1.8 AA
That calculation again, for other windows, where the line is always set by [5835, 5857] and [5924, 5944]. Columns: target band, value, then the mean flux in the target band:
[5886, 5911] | 1.74 AA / 1.19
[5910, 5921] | 1.23 AA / 1.15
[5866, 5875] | 0.37 AA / 1.19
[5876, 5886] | 0.37 AA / 1.21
